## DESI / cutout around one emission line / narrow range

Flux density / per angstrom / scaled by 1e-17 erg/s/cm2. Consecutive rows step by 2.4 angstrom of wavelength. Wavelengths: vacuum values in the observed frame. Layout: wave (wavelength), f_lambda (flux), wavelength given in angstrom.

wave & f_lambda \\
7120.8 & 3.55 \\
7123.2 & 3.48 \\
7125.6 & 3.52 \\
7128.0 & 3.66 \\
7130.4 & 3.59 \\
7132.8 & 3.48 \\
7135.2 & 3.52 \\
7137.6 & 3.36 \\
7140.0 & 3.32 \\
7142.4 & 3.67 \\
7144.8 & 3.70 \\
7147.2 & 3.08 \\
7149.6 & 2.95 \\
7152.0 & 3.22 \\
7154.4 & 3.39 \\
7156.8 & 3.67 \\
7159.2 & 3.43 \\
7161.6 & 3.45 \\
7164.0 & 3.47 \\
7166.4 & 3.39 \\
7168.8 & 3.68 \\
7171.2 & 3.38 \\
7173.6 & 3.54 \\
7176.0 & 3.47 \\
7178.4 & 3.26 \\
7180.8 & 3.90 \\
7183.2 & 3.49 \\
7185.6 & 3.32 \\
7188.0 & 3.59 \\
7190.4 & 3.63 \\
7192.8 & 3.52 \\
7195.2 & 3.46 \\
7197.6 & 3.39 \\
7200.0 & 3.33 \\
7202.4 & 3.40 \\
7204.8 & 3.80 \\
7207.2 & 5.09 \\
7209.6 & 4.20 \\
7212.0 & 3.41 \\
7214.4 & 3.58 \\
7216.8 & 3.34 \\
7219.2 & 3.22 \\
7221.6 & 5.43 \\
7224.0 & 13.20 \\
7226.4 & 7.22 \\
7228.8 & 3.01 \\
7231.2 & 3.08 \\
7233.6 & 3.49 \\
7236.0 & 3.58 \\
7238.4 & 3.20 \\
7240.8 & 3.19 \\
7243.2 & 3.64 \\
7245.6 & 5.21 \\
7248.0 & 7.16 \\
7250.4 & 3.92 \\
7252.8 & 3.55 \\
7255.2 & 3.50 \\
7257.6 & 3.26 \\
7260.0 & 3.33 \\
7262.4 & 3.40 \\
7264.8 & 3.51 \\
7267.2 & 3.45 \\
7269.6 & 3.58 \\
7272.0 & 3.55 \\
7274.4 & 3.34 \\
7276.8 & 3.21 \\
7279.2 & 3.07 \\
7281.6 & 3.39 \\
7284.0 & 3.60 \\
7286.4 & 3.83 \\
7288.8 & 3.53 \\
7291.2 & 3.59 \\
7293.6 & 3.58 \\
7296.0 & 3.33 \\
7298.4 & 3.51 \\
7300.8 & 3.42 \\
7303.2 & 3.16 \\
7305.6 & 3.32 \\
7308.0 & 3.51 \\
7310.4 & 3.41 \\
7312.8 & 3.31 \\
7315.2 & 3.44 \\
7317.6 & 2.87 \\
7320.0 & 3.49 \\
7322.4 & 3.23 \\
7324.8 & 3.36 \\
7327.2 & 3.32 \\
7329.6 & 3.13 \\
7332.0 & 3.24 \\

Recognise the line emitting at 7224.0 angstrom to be H-alpha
